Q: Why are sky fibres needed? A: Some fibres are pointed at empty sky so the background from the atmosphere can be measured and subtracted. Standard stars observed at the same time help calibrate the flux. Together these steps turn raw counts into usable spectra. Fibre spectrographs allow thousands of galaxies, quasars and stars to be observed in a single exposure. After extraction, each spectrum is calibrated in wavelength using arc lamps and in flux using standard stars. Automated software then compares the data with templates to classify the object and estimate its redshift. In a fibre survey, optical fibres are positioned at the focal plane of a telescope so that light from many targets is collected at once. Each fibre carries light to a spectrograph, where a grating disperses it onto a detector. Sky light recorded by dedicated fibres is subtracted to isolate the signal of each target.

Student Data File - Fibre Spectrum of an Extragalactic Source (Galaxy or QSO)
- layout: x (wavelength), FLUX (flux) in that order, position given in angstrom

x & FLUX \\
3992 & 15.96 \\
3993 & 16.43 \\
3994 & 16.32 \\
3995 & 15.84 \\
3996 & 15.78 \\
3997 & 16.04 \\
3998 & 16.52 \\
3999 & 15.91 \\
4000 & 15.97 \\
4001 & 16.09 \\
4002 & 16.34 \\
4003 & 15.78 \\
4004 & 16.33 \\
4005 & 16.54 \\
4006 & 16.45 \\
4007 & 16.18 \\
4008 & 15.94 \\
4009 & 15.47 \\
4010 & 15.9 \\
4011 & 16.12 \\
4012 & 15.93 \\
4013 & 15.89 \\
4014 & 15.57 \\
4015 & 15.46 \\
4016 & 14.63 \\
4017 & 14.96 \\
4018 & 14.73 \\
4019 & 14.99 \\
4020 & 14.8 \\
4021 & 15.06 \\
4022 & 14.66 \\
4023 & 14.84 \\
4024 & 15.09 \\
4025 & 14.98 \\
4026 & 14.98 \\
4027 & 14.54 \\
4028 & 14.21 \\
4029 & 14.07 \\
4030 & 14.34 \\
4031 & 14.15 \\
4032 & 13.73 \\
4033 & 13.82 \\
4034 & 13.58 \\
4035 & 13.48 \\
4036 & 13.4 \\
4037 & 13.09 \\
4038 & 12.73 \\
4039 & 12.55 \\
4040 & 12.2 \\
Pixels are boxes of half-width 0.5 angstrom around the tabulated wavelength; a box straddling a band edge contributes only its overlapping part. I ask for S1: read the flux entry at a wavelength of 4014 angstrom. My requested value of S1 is 15.57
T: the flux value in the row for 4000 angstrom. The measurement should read 15.97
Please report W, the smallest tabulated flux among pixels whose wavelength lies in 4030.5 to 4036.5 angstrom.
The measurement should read 13.4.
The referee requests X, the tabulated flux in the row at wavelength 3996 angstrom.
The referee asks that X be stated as 15.78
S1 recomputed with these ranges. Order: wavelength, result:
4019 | 14.99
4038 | 12.73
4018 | 14.73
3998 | 16.52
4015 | 15.46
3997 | 16.04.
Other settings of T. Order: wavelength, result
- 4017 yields 14.96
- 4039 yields 12.55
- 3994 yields 16.32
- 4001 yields 16.09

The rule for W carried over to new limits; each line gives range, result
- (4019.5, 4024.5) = 14.66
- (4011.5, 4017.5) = 14.63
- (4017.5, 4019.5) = 14.73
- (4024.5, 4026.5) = 14.98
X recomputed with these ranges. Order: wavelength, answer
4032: 13.73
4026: 14.98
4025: 14.98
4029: 14.07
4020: 14.8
